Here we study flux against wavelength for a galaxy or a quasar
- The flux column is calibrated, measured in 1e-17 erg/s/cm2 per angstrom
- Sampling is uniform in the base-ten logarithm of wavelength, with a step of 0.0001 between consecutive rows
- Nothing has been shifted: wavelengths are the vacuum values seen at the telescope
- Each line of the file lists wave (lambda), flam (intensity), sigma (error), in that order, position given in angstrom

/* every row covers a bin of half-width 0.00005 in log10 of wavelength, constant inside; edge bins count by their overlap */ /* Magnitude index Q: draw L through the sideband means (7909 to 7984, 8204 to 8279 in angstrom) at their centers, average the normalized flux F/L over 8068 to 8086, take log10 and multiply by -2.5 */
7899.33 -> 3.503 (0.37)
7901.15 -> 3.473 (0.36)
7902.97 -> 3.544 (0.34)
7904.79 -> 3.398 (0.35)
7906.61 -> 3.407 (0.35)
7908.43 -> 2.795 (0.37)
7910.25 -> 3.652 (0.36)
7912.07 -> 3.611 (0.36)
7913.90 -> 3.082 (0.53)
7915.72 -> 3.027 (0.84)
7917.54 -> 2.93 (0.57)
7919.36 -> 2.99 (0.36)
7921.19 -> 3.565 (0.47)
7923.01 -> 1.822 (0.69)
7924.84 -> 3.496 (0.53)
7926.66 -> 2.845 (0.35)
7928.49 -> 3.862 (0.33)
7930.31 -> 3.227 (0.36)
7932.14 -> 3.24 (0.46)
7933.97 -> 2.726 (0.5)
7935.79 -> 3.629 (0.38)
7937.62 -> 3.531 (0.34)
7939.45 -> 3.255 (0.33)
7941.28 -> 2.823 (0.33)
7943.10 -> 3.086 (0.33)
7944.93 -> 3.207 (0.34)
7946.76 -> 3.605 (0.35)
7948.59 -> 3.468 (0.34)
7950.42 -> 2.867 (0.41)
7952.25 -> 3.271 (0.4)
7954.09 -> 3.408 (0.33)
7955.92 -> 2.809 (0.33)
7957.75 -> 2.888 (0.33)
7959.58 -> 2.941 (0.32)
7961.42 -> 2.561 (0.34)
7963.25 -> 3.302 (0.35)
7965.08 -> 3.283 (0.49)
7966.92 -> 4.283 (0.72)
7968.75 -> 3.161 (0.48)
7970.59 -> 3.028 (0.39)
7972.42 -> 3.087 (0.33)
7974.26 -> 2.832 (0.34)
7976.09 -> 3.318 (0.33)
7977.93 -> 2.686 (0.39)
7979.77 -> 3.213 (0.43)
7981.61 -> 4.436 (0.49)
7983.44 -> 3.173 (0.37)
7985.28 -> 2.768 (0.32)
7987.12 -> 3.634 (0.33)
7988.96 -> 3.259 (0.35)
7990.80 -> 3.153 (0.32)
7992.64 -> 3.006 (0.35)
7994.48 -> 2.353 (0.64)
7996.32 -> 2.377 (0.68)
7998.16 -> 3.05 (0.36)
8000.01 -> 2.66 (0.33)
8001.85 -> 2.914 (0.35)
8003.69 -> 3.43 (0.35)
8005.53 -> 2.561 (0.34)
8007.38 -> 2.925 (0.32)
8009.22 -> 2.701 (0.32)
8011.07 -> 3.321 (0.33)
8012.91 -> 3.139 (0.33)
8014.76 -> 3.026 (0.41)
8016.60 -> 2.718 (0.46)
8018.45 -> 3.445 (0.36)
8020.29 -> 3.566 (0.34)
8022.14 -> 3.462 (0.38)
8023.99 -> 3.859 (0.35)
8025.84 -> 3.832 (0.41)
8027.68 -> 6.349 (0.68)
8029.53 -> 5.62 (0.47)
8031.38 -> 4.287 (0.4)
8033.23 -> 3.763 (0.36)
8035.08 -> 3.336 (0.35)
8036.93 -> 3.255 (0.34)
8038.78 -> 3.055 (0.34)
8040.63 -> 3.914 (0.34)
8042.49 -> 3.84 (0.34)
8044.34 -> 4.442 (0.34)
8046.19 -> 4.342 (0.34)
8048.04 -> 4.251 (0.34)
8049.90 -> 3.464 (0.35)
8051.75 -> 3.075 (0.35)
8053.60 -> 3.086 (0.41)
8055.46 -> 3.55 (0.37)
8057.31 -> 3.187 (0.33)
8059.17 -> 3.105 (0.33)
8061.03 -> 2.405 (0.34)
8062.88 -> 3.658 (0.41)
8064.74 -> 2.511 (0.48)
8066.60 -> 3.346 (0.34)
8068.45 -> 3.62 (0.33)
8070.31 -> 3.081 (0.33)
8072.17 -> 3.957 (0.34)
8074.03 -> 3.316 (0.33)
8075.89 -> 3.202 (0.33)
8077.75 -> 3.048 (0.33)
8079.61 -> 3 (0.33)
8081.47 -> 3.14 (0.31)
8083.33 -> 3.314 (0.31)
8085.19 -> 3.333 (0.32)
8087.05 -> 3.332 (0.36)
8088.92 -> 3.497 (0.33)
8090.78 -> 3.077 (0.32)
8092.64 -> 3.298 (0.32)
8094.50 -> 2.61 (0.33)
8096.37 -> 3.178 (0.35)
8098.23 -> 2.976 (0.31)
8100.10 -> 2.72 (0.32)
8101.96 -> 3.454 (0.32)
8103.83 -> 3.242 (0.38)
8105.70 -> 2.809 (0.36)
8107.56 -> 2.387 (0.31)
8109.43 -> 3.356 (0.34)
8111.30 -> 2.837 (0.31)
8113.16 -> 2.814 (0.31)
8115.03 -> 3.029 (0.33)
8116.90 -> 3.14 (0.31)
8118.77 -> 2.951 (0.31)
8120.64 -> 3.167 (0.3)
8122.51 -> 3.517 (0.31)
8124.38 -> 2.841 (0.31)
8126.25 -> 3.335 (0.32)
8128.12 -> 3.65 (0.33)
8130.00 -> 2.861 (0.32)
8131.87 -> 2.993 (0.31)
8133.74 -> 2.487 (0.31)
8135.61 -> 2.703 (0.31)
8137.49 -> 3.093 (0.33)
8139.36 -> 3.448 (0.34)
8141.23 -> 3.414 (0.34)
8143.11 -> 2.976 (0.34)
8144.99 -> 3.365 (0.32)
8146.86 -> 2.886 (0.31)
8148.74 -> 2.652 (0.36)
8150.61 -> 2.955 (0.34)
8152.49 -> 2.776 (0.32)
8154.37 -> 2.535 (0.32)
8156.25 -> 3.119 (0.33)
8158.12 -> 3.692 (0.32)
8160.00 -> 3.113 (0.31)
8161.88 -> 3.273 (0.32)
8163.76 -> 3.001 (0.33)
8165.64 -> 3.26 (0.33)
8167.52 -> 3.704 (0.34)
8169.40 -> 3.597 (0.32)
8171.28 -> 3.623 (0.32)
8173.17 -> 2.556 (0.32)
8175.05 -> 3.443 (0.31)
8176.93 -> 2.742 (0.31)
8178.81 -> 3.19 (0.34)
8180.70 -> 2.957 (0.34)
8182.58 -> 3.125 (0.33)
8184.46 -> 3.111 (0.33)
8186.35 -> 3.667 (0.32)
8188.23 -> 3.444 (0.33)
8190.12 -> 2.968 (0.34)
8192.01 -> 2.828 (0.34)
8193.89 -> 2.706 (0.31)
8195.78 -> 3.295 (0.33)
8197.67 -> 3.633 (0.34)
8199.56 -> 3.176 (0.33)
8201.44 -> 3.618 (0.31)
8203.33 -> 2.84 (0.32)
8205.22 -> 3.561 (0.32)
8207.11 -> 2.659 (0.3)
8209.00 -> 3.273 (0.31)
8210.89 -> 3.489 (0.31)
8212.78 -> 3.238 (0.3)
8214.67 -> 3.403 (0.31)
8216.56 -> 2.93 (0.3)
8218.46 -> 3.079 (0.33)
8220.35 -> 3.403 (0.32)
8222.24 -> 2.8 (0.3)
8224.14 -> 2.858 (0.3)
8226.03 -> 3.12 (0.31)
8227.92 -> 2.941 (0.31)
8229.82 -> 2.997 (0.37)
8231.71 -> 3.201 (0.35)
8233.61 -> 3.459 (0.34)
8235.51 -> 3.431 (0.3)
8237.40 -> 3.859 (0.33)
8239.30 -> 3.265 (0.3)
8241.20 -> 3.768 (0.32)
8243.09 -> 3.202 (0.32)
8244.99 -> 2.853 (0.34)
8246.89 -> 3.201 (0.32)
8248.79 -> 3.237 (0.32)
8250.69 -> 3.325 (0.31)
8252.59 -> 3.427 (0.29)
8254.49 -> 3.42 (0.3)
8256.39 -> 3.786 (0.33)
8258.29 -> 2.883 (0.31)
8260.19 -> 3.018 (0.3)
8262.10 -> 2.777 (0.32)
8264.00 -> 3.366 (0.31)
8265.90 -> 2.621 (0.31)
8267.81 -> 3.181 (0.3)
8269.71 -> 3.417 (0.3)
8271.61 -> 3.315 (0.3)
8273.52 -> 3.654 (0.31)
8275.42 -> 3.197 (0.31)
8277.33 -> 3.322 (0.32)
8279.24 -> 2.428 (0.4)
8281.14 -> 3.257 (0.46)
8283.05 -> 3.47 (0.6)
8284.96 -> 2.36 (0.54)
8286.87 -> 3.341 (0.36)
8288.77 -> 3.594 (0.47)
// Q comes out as -0.03 mag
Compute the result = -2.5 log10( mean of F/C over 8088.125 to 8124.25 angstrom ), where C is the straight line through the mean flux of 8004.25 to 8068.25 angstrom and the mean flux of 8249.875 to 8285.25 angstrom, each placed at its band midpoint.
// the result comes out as 0.129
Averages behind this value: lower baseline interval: 3.54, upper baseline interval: 3.18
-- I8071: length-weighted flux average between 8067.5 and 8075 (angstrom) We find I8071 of 3.49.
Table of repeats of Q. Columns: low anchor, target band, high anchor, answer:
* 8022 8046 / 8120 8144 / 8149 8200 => 0.11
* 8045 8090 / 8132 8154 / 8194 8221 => 0.11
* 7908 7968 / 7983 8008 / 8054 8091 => 0.09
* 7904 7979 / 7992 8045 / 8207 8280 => -0.09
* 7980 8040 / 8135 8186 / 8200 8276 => 0.05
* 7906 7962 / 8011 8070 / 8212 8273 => -0.14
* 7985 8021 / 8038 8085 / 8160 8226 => -0.11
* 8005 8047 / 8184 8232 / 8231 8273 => 0.07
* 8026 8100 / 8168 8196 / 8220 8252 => 0.05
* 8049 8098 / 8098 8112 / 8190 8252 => 0.08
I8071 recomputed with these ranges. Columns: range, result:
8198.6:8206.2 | 3.3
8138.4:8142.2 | 3.43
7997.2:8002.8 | 2.87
